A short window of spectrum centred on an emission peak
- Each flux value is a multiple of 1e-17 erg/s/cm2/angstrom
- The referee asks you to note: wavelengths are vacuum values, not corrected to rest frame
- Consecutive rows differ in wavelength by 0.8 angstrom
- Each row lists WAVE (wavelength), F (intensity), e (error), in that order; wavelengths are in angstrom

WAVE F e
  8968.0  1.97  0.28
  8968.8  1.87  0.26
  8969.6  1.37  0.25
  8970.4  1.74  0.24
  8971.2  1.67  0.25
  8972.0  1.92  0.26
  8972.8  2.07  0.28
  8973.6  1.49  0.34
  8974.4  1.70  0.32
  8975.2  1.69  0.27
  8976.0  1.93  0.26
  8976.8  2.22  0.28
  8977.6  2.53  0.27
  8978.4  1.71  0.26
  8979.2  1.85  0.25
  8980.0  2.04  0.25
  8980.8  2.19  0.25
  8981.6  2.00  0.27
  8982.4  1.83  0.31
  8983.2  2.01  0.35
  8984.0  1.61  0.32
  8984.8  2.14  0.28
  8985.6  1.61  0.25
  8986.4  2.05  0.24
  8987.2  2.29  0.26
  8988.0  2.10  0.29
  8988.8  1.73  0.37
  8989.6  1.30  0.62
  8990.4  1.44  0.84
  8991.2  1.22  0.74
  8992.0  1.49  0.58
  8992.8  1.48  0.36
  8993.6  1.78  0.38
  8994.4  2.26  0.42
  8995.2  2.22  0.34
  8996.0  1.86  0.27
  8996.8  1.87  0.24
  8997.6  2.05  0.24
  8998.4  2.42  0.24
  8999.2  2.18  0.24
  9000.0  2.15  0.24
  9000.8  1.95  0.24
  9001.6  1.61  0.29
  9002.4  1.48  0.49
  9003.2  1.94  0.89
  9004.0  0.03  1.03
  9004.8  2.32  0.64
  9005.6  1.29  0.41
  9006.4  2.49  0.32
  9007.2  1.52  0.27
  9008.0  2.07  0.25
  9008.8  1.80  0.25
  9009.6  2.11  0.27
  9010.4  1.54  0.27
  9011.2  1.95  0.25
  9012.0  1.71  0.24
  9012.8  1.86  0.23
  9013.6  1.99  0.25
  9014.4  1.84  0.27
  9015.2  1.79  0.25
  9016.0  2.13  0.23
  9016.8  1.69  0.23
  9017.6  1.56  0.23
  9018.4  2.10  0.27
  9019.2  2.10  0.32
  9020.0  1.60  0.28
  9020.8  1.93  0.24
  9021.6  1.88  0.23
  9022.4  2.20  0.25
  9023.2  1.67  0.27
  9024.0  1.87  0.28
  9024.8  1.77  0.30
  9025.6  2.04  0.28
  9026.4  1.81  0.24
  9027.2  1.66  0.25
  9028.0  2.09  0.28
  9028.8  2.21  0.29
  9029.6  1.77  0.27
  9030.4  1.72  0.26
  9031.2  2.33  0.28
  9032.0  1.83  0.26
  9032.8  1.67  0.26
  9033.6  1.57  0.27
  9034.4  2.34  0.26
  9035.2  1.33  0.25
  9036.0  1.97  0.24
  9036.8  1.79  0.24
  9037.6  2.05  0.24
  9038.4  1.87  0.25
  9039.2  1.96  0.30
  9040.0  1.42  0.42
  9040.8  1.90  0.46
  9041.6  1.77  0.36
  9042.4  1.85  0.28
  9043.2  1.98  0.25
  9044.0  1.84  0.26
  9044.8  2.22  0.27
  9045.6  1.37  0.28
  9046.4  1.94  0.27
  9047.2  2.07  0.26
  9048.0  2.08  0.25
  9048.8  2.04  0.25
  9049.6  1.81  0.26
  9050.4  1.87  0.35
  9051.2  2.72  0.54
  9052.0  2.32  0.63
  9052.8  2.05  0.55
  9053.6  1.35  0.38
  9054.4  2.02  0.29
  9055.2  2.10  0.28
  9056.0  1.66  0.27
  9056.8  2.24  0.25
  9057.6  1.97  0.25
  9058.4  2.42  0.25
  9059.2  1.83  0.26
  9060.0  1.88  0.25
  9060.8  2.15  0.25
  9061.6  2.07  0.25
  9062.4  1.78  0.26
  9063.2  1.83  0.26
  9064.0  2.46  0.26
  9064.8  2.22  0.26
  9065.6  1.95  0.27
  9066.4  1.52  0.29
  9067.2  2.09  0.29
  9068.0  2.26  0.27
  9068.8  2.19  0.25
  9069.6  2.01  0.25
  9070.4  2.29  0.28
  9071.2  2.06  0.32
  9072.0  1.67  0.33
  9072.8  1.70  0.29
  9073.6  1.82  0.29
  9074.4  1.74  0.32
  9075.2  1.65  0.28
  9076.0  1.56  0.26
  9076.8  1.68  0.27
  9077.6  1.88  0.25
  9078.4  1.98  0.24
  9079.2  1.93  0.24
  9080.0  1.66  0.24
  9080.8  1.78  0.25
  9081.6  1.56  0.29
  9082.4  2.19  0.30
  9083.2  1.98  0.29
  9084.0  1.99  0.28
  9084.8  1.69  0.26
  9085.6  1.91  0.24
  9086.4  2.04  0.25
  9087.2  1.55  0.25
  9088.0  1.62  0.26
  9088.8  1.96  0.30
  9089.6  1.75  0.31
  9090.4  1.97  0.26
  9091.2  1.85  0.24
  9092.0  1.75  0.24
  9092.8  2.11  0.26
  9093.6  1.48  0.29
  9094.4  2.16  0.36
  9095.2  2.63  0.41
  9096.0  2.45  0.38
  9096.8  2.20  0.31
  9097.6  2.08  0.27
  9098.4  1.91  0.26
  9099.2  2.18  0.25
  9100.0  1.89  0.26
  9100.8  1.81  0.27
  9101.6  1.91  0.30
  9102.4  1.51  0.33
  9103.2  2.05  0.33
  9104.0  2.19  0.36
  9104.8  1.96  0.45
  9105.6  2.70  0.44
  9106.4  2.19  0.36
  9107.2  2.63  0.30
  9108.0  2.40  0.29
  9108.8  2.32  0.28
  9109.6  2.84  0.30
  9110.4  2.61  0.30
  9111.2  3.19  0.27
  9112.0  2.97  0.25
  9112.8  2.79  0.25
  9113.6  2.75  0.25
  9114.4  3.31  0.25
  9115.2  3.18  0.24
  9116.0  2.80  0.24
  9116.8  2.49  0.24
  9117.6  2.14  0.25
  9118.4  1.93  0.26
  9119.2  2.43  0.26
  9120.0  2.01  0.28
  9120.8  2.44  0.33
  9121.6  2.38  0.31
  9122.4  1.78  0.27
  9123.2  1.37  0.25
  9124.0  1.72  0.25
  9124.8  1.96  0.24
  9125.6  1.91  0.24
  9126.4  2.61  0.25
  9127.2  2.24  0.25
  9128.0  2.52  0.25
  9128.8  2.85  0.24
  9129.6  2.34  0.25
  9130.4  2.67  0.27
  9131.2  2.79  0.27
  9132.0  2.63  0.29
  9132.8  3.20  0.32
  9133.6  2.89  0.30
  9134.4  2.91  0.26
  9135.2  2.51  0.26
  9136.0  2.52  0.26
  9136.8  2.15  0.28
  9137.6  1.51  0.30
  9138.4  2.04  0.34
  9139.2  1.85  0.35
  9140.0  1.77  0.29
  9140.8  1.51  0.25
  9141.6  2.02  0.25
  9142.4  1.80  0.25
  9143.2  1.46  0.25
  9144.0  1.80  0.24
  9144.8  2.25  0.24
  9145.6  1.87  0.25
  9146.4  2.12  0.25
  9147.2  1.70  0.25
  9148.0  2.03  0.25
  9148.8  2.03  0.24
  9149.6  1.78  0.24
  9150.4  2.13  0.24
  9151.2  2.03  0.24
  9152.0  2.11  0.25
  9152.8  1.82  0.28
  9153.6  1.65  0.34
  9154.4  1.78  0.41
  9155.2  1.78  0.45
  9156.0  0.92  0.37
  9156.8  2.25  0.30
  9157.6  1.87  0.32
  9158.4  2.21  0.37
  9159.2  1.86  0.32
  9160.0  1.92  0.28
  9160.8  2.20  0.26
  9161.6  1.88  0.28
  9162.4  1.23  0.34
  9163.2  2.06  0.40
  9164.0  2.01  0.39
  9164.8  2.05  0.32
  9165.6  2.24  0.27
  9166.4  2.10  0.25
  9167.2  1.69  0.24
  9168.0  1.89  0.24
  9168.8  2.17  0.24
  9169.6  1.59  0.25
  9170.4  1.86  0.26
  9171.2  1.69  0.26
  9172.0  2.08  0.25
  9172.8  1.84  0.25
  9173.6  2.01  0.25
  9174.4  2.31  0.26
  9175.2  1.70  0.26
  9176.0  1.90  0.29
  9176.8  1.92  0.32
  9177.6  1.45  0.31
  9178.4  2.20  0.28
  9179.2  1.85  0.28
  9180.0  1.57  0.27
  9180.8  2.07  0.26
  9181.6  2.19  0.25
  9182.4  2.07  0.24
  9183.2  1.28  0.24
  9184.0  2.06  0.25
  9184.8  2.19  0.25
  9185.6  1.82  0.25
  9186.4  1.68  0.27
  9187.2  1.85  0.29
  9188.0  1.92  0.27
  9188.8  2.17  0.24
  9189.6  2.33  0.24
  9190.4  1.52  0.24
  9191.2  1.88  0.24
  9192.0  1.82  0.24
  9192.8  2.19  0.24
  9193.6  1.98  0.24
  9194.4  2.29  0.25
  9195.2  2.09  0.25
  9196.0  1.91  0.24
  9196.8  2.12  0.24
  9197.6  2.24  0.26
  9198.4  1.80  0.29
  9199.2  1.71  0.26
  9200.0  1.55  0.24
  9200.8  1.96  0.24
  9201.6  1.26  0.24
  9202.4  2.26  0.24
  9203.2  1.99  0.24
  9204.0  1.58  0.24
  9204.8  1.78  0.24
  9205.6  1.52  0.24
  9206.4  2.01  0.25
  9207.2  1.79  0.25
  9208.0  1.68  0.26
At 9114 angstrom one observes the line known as [S II]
